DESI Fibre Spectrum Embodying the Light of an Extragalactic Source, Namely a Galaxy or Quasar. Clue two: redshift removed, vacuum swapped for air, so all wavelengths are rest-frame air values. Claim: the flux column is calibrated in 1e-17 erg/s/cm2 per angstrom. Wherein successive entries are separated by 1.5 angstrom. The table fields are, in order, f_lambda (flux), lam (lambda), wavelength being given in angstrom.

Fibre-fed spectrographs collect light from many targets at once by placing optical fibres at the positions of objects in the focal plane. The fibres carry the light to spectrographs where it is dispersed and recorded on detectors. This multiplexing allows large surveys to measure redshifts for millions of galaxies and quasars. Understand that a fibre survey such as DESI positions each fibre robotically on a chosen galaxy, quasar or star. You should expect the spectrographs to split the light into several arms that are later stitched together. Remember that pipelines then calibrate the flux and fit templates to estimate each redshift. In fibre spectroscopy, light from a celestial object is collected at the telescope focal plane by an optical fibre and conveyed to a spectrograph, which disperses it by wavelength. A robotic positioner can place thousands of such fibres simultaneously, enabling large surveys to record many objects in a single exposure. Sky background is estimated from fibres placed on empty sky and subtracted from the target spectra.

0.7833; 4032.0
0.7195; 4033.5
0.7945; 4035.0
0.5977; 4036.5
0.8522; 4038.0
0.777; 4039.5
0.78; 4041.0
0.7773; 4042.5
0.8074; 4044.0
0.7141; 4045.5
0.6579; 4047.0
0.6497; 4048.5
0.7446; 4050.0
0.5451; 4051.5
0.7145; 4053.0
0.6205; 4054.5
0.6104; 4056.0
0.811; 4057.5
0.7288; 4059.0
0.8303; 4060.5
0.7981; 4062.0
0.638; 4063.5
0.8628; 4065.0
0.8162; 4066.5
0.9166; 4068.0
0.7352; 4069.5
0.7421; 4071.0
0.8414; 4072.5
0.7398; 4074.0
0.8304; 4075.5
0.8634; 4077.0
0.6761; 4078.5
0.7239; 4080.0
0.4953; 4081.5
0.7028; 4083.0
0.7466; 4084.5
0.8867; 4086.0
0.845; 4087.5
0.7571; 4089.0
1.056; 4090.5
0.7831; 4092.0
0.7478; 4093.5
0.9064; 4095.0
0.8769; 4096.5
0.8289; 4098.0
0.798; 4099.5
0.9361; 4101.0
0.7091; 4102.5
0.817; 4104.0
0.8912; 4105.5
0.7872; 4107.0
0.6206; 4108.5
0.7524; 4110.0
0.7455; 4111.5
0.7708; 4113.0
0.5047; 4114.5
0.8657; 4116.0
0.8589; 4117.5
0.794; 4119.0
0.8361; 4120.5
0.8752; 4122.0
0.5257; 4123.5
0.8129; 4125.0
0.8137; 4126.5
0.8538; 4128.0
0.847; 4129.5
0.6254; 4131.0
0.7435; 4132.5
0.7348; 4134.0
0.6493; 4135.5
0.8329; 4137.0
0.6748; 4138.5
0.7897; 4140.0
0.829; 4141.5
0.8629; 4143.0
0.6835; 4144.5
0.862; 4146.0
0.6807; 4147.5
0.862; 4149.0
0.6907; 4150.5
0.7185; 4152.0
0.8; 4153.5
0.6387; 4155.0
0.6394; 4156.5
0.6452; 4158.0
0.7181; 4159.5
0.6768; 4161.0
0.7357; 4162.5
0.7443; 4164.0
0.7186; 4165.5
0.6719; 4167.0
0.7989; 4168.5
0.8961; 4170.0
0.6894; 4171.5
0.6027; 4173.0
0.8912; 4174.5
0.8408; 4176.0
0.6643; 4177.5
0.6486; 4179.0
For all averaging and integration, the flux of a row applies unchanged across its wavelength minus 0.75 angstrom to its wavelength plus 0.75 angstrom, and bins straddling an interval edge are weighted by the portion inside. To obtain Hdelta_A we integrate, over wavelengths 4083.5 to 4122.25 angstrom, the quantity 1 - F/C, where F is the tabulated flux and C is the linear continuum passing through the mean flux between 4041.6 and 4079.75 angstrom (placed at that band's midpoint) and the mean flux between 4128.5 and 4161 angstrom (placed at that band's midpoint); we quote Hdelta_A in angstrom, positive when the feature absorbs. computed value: -3.3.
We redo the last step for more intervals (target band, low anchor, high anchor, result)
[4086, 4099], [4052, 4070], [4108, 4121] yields -1.71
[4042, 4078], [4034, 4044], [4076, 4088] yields 0.22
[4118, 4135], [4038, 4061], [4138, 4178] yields -0.75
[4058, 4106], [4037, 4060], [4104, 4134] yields -3.64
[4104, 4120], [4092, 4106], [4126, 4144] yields 0.90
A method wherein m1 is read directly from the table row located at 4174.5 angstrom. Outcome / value 0.8912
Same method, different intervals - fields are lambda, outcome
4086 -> 0.8867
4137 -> 0.8329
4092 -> 0.7831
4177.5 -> 0.6643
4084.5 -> 0.7466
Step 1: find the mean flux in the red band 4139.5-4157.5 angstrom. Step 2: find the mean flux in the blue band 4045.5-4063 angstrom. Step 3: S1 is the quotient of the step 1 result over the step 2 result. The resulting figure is 1.1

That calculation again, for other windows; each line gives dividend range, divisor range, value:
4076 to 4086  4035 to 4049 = 0.97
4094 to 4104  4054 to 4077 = 1.08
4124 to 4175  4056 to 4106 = 0.94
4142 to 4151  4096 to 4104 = 0.94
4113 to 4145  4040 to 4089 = 1.02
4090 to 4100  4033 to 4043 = 1.13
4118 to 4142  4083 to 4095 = 0.92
